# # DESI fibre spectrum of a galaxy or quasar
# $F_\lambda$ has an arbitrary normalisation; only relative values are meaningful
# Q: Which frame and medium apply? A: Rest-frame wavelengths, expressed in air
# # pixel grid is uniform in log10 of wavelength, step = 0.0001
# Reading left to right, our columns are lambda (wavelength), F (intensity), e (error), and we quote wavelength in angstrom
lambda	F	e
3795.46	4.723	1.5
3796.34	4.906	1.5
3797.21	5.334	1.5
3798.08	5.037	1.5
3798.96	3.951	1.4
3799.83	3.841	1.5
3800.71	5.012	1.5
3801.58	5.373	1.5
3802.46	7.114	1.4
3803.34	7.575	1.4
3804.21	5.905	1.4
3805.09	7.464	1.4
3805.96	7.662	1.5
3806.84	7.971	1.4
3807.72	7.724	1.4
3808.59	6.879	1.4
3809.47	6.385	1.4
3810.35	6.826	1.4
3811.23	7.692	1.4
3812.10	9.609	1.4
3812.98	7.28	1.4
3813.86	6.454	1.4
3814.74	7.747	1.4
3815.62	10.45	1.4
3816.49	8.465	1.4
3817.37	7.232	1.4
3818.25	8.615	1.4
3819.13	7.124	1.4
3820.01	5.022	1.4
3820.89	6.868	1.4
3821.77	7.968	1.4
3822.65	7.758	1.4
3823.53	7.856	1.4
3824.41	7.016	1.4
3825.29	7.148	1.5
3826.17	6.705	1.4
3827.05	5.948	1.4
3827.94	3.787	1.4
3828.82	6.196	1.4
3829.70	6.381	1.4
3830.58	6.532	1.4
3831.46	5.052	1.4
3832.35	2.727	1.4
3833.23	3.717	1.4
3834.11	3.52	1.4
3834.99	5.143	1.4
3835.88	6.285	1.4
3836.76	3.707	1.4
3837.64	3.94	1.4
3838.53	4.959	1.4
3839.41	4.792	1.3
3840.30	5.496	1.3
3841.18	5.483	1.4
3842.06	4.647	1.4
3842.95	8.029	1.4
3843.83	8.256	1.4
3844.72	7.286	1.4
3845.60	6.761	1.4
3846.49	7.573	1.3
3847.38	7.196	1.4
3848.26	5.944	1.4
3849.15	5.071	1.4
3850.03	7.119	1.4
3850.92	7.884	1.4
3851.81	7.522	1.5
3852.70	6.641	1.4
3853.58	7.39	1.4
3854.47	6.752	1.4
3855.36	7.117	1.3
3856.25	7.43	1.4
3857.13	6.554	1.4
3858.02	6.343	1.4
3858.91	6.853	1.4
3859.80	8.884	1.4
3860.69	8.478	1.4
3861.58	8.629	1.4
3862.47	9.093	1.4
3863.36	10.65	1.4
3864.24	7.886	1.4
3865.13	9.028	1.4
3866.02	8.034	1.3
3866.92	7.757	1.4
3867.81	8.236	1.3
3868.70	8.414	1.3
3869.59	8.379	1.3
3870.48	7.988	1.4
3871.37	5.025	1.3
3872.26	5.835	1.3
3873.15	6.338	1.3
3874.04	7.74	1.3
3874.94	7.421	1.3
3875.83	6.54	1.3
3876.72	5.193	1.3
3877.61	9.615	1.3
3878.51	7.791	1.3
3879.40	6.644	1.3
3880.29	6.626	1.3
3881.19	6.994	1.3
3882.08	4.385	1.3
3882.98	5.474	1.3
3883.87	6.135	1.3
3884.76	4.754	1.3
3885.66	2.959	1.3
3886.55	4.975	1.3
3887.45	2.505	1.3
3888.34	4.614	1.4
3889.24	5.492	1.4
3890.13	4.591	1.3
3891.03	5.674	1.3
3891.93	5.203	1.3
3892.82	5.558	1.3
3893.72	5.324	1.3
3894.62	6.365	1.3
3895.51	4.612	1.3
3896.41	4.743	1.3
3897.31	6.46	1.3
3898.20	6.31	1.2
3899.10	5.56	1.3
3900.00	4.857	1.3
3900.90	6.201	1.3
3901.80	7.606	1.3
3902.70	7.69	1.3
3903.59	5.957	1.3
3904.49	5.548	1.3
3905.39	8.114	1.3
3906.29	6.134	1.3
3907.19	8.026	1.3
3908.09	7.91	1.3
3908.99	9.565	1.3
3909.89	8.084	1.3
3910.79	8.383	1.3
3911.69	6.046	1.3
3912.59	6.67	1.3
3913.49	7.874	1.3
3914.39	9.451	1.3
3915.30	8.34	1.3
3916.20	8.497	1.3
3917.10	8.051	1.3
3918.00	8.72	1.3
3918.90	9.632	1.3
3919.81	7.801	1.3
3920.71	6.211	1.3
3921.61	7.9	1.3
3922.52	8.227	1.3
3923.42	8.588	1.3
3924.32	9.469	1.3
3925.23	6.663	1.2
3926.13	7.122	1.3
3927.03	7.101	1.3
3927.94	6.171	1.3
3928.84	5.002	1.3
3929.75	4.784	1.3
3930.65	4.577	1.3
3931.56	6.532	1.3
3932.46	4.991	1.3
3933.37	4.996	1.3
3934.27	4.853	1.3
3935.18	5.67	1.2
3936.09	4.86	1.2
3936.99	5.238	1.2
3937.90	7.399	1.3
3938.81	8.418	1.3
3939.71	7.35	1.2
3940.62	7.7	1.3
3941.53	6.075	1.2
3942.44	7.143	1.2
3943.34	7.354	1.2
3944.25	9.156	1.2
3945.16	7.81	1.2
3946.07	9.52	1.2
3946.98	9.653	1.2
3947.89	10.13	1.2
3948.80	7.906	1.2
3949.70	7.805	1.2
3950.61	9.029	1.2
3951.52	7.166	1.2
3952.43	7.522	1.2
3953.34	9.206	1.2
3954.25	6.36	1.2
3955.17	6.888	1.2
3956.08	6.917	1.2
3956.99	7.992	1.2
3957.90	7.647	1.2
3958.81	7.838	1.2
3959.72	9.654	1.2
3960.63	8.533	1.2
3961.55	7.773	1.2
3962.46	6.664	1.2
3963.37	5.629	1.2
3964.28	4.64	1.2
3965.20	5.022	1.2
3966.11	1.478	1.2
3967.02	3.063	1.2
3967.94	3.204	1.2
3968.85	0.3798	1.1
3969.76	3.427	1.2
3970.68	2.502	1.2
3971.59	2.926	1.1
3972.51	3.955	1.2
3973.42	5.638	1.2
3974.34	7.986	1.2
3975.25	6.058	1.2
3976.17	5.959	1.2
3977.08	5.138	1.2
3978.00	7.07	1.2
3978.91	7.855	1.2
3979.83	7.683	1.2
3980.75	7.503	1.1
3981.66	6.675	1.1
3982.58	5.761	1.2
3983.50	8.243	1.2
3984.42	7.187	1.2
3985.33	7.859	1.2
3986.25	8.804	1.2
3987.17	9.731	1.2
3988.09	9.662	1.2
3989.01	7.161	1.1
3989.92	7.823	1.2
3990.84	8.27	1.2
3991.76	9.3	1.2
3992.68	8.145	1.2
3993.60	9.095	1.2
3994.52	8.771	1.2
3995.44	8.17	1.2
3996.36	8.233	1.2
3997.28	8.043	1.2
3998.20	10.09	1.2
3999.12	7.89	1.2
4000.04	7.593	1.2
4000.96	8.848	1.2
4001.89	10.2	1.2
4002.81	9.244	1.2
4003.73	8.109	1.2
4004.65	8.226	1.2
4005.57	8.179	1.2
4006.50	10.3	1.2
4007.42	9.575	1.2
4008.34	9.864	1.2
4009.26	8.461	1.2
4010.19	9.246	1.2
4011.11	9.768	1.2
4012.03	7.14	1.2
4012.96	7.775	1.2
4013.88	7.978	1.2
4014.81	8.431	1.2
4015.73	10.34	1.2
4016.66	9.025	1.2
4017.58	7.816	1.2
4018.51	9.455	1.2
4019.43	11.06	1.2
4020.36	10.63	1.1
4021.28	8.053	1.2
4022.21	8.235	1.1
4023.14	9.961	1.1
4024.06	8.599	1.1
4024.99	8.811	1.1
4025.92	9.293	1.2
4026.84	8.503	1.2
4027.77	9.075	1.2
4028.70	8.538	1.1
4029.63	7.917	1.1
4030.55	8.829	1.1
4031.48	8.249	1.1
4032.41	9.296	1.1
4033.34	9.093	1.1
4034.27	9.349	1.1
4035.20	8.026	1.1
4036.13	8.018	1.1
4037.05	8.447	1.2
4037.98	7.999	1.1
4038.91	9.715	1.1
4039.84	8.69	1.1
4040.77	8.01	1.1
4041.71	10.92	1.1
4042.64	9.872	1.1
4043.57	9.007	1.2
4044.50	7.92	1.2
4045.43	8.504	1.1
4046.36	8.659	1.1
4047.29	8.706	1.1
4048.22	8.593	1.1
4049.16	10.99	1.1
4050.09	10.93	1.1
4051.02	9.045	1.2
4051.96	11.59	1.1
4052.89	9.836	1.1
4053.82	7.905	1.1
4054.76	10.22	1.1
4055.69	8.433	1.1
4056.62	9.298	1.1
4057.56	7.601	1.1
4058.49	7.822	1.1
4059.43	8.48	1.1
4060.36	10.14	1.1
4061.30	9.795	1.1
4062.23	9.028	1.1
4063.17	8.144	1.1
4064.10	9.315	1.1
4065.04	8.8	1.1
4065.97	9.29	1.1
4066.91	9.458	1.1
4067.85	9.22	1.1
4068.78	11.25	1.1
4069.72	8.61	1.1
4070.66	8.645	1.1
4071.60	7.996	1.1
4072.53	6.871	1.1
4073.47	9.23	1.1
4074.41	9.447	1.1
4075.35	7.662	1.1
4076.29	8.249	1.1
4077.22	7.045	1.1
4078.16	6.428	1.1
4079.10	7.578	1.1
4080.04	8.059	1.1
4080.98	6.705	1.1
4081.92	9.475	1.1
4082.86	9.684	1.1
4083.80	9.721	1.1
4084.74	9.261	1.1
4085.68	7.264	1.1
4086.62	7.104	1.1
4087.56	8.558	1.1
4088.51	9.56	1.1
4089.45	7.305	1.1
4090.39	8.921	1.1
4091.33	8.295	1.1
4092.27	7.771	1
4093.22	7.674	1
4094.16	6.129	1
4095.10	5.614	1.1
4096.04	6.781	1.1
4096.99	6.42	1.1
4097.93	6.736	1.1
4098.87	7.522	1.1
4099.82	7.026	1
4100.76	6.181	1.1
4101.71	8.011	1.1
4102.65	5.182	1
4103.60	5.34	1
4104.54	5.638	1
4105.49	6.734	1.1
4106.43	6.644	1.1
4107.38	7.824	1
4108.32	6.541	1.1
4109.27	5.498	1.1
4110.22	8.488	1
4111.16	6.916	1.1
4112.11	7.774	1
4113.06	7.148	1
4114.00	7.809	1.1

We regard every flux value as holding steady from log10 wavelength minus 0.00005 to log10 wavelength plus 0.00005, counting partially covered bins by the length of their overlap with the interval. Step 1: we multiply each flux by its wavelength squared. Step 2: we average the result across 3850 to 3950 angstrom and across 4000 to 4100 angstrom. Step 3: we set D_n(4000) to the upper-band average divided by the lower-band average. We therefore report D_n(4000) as 1.3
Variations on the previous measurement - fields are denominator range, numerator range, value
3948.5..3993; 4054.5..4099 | 1.31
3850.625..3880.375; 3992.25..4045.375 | 1.26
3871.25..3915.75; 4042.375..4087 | 1.52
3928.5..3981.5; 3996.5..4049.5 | 1.44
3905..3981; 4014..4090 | 1.36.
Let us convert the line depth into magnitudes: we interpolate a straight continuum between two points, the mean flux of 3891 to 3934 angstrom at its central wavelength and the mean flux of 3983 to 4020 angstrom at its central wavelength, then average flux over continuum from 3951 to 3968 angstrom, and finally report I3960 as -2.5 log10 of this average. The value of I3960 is 0.19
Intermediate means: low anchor 6.86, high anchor 8.73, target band 6.57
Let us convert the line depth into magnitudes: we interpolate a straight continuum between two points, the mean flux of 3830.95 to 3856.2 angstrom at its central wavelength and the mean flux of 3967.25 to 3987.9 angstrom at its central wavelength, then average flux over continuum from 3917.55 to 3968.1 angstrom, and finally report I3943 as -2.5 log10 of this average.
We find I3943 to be -0.17 mag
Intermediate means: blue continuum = 5.95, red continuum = 6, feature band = 7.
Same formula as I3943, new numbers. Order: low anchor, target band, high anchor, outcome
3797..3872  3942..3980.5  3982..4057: 0.24 mag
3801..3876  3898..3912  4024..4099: 0.06 mag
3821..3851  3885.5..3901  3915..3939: 0.26 mag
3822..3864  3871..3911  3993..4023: 0.17 mag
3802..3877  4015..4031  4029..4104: -0.12 mag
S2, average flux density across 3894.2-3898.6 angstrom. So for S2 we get 5.7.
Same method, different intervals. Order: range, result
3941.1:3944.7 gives 7.45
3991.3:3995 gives 8.82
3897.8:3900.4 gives 5.57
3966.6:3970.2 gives 2.51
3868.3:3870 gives 8.4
